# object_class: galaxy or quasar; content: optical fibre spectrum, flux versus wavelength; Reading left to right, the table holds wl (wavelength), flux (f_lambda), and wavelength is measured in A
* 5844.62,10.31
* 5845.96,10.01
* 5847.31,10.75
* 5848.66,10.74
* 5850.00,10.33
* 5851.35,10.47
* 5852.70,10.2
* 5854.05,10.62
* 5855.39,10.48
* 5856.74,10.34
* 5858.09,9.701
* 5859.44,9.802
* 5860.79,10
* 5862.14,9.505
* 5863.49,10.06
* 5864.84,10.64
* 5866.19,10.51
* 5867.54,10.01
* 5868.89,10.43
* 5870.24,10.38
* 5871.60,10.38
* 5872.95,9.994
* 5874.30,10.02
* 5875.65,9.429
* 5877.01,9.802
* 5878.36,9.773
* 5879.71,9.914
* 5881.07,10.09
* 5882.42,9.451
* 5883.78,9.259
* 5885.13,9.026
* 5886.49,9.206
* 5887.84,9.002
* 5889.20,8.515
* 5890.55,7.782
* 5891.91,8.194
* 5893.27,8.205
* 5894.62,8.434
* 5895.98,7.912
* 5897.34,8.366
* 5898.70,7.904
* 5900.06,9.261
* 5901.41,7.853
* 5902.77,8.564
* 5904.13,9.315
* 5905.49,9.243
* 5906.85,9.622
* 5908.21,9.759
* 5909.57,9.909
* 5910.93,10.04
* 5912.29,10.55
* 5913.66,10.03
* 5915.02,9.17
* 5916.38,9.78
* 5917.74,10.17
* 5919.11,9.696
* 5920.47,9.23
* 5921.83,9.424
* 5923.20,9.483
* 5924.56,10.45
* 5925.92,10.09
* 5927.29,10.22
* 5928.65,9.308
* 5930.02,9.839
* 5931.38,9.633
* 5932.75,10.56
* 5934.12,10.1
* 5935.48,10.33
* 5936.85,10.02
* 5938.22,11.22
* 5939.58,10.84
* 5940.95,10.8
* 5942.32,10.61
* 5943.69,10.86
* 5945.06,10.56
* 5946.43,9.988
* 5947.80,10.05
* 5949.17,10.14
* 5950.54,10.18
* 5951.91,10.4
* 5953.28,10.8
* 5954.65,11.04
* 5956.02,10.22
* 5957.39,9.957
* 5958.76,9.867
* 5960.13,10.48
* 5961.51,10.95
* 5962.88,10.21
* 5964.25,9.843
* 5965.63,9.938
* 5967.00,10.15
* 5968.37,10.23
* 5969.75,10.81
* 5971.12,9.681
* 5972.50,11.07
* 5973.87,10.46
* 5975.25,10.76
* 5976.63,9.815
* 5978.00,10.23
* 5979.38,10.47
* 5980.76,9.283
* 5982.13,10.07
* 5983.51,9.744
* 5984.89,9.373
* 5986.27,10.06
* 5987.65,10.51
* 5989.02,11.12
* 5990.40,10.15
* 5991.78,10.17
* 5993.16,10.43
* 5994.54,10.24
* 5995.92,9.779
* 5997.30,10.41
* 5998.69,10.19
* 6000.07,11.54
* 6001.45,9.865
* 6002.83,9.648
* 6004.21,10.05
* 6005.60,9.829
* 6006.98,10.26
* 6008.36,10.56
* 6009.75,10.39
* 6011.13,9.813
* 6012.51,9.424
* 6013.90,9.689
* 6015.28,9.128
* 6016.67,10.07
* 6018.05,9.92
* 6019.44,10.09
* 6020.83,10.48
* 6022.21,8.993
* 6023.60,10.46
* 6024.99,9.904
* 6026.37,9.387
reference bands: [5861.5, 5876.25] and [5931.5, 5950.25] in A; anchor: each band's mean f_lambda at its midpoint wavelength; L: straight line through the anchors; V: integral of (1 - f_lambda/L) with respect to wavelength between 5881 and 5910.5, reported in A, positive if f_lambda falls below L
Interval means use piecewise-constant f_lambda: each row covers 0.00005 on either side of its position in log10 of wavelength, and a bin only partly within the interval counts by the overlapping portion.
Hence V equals 4.04 A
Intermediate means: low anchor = 10.1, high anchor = 10.4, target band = 8.84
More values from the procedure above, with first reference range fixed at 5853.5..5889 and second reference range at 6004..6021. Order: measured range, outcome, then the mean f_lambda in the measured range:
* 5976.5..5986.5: 0.1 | 9.88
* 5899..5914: 0.7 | 9.42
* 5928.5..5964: -1.5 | 10.4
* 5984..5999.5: -0.4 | 10.2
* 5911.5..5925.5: 0.2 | 9.81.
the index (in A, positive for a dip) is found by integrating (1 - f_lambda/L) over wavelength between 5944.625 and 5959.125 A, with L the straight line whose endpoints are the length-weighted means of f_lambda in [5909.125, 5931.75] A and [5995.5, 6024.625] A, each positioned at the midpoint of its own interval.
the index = -0.58 A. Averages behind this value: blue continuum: 9.83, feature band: 10.3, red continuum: 10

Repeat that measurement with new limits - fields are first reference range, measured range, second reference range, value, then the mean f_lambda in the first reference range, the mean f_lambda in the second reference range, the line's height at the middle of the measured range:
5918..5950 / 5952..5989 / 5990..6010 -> -0.21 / 10.1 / 10.2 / 10.2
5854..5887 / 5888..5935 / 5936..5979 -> 3.91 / 9.94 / 10.4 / 10.2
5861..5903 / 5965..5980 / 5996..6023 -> -0.80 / 9.3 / 10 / 9.81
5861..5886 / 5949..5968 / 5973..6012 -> -0.36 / 9.92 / 10.2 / 10.1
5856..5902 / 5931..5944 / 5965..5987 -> -0.88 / 9.39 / 10.1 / 9.84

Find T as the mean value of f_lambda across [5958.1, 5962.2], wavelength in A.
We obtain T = 10.4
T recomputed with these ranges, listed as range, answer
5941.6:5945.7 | 10.7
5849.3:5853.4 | 10.3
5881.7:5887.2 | 9.25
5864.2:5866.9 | 10.6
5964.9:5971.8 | 10.2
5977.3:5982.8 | 10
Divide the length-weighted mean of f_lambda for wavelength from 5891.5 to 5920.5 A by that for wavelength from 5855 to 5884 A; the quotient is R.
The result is 0.9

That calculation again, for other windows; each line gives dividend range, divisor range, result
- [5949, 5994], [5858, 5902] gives 1.10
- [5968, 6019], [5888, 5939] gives 1.08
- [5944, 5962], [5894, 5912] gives 1.15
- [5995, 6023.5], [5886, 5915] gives 1.12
